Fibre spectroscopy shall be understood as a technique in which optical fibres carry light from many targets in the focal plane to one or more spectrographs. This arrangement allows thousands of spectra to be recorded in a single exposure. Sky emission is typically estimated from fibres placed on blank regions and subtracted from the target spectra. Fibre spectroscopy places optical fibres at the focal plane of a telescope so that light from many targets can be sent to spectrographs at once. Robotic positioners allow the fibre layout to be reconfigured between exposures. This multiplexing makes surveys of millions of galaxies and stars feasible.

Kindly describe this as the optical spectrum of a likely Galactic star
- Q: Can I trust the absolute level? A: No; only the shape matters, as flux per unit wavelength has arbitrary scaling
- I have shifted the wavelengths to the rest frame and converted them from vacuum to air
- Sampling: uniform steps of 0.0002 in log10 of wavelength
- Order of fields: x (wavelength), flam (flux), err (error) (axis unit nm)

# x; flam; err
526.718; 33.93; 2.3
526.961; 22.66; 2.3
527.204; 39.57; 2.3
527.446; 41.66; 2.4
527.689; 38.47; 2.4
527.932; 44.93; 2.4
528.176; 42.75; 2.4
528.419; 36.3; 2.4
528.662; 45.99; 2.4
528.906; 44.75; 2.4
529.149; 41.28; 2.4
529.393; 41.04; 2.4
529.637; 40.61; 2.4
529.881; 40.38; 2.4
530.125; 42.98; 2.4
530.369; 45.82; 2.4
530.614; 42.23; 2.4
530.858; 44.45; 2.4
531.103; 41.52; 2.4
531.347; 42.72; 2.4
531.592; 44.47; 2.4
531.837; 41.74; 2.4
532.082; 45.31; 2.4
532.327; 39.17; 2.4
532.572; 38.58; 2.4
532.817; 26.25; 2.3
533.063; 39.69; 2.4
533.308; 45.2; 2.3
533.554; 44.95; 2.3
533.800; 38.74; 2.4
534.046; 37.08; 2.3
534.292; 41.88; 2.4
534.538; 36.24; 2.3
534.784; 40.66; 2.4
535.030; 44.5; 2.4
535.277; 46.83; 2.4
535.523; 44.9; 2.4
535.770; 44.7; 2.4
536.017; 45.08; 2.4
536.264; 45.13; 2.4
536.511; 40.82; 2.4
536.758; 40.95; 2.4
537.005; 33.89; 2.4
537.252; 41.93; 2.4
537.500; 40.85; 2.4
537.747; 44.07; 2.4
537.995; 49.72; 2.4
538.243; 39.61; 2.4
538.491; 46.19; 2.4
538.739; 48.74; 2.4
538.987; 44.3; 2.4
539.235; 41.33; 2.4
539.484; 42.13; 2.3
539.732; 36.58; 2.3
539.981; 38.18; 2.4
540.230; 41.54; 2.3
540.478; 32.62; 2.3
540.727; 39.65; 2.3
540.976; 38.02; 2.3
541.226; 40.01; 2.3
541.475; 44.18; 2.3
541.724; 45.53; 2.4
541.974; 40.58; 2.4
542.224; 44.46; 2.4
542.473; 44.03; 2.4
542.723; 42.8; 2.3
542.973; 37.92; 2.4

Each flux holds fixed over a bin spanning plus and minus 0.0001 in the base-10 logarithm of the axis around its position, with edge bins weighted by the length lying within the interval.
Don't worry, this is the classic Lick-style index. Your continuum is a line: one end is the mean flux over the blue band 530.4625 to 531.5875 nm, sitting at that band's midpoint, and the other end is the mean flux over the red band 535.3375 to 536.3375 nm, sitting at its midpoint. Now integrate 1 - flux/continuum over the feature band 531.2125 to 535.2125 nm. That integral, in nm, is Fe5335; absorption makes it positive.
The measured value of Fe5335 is 0.31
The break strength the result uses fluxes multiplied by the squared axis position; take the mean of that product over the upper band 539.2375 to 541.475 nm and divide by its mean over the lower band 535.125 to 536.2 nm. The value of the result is 0.88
